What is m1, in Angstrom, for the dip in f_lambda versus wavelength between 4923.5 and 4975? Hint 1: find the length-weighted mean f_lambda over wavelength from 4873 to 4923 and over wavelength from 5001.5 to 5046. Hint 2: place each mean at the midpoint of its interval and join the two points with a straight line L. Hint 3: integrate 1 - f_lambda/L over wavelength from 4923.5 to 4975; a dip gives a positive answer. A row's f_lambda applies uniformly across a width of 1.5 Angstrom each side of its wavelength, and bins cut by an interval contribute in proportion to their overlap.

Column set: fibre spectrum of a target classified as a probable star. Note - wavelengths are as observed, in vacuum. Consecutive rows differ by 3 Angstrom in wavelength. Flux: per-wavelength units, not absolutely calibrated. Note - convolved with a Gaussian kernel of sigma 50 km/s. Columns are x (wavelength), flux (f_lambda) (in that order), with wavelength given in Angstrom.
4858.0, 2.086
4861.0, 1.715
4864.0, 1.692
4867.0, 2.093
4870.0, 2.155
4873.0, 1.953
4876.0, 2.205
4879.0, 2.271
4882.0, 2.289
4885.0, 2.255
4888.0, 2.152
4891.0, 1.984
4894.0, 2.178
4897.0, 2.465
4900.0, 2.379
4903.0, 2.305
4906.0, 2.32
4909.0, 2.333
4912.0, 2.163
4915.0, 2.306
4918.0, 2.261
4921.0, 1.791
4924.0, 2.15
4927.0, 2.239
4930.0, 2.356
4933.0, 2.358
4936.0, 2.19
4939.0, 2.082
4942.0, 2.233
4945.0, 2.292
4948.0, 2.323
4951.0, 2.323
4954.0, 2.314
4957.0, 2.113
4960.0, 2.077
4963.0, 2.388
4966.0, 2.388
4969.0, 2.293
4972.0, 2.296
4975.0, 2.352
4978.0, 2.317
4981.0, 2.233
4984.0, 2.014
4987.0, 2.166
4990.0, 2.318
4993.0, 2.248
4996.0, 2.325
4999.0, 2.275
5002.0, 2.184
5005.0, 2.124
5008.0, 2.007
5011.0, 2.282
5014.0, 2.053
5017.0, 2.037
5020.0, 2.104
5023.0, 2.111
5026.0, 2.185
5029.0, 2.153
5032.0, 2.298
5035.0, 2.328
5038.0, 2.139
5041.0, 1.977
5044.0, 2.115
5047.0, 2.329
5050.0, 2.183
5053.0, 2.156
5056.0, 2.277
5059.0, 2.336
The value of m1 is -1.82 Angstrom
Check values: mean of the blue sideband 2.22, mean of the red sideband 2.14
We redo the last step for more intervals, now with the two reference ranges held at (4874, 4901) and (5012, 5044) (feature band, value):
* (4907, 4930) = 0.22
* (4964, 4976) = -0.85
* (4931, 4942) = -0.09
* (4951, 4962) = -0.06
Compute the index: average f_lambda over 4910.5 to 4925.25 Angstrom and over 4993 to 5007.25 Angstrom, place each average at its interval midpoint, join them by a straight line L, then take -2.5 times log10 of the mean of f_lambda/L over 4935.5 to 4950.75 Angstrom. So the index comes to -0.04 mag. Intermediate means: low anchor 2.13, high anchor 2.22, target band 2.23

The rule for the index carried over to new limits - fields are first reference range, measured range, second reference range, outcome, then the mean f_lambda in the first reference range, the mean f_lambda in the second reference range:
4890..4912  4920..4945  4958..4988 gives 0.04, 2.28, 2.25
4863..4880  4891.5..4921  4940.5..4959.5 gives -0.06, 2.07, 2.26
